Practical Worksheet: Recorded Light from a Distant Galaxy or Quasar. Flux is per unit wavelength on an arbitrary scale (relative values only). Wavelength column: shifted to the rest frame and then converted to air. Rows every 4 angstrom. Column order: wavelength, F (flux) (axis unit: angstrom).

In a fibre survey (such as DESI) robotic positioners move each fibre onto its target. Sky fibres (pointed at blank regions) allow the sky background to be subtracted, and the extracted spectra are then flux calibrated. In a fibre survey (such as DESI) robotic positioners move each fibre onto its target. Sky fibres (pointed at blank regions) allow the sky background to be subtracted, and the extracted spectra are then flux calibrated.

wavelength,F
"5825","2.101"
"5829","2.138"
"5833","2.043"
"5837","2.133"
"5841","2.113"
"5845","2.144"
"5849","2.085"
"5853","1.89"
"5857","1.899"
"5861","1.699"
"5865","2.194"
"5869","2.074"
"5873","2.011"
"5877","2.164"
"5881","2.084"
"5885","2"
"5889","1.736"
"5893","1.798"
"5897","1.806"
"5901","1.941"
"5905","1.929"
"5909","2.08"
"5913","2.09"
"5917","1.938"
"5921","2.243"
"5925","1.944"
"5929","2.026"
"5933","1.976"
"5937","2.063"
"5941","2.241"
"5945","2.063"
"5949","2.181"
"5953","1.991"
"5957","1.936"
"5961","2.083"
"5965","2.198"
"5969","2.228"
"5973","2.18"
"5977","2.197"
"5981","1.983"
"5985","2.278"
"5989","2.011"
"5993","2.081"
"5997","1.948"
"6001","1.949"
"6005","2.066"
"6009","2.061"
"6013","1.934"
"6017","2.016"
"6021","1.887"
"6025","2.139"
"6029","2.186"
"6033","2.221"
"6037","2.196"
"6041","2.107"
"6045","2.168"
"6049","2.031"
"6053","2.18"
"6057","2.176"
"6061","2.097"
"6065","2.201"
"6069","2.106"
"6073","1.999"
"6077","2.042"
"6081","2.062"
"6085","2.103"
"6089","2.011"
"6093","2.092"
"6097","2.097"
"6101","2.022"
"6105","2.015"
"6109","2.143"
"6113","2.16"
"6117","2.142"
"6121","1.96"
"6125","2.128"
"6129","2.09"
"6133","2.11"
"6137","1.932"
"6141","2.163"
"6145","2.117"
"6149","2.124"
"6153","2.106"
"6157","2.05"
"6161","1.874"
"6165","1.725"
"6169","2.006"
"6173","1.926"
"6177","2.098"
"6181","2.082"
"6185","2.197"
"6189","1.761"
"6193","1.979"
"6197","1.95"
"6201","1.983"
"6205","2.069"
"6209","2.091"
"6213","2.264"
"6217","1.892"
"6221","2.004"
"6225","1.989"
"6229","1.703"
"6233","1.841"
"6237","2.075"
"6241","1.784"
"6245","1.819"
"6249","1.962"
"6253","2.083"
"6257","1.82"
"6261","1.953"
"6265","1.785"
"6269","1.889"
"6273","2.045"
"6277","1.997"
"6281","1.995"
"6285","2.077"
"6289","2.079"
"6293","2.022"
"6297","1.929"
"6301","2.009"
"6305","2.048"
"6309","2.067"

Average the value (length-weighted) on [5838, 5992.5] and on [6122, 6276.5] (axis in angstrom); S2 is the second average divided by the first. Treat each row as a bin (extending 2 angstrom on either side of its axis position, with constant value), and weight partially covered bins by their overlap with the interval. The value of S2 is 1.0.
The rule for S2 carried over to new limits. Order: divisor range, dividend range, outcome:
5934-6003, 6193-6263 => 0.94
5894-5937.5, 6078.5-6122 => 1.04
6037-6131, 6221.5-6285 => 0.92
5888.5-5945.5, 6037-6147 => 1.05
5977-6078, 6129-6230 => 0.97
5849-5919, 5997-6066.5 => 1.06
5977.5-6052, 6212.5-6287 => 0.94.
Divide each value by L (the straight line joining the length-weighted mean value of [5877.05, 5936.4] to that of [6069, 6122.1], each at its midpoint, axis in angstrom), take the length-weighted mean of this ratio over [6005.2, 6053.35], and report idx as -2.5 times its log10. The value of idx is -0.03 mag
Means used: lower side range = 1.98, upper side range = 2.07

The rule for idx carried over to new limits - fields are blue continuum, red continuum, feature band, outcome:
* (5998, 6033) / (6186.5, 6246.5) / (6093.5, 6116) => -0.05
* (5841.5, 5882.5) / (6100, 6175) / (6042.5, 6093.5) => -0.03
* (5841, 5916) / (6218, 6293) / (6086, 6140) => -0.06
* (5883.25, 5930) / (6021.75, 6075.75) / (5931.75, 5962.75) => -0.03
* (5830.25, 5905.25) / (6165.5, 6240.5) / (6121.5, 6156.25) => -0.05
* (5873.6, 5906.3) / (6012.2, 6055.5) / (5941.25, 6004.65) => -0.03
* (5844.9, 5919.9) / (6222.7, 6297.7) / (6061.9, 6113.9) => -0.07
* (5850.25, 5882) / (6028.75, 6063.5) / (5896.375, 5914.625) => 0.03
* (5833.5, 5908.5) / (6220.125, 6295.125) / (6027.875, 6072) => -0.10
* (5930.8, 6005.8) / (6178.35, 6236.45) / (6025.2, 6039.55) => -0.07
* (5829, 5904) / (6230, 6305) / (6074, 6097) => -0.05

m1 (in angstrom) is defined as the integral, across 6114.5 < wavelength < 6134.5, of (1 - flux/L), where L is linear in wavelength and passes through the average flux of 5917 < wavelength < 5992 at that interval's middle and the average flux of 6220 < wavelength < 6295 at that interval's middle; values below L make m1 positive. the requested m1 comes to -0.8 angstrom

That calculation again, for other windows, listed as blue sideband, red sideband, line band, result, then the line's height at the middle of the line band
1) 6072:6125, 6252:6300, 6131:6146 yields -0.2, 2.05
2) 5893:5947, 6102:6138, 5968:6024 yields -0.5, 2.04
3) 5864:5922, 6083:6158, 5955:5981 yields -1.3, 2.03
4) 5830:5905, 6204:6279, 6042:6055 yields -1.0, 1.97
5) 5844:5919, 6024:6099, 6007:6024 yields 0.8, 2.08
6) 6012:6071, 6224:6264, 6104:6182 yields -1.6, 2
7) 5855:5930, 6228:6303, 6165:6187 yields -0.9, 1.95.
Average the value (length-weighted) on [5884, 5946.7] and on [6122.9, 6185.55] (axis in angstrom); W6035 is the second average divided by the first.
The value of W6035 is 1.0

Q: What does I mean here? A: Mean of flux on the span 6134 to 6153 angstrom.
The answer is 2.09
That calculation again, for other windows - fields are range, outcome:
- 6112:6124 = 2.08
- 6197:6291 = 1.96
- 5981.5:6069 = 2.09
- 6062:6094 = 2.08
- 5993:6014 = 2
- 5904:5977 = 2.08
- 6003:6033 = 2.05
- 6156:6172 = 1.91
